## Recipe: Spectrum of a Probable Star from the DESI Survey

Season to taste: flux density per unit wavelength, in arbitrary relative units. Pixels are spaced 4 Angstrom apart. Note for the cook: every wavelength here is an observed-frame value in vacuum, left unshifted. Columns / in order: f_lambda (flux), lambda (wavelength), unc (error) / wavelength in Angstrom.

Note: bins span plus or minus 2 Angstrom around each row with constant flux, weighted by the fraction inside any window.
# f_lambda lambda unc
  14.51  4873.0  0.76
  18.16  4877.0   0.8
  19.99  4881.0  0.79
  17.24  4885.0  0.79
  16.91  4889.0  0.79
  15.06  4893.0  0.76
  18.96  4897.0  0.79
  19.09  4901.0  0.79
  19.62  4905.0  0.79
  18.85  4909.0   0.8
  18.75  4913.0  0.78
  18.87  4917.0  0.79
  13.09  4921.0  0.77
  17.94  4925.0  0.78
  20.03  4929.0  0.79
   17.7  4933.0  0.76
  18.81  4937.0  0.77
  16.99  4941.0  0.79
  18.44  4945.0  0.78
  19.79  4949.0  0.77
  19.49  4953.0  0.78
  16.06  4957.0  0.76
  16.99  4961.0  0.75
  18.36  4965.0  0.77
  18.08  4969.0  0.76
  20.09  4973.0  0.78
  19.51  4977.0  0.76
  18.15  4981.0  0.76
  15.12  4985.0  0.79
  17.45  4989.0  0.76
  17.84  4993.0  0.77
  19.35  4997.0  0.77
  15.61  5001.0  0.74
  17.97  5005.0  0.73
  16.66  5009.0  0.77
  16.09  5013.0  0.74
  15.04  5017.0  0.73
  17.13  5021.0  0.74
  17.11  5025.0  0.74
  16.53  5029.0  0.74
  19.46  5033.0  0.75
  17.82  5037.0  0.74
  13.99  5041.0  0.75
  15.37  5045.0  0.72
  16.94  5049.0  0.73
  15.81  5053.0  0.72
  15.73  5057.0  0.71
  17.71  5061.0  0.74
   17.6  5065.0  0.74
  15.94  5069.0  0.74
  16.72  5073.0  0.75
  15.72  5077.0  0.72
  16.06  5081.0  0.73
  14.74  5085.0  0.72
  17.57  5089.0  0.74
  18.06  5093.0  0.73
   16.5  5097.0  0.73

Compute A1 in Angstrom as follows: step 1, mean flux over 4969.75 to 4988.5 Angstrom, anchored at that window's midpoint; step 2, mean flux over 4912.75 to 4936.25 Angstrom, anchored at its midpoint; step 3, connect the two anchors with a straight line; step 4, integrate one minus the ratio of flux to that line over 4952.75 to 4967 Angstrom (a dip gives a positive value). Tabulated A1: 0.38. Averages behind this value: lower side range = 17.7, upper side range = 18.1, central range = 17.5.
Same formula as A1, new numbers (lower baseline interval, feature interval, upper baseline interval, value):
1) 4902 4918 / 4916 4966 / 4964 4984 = 2.7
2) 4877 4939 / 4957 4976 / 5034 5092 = -0.9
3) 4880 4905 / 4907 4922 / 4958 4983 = 0.3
